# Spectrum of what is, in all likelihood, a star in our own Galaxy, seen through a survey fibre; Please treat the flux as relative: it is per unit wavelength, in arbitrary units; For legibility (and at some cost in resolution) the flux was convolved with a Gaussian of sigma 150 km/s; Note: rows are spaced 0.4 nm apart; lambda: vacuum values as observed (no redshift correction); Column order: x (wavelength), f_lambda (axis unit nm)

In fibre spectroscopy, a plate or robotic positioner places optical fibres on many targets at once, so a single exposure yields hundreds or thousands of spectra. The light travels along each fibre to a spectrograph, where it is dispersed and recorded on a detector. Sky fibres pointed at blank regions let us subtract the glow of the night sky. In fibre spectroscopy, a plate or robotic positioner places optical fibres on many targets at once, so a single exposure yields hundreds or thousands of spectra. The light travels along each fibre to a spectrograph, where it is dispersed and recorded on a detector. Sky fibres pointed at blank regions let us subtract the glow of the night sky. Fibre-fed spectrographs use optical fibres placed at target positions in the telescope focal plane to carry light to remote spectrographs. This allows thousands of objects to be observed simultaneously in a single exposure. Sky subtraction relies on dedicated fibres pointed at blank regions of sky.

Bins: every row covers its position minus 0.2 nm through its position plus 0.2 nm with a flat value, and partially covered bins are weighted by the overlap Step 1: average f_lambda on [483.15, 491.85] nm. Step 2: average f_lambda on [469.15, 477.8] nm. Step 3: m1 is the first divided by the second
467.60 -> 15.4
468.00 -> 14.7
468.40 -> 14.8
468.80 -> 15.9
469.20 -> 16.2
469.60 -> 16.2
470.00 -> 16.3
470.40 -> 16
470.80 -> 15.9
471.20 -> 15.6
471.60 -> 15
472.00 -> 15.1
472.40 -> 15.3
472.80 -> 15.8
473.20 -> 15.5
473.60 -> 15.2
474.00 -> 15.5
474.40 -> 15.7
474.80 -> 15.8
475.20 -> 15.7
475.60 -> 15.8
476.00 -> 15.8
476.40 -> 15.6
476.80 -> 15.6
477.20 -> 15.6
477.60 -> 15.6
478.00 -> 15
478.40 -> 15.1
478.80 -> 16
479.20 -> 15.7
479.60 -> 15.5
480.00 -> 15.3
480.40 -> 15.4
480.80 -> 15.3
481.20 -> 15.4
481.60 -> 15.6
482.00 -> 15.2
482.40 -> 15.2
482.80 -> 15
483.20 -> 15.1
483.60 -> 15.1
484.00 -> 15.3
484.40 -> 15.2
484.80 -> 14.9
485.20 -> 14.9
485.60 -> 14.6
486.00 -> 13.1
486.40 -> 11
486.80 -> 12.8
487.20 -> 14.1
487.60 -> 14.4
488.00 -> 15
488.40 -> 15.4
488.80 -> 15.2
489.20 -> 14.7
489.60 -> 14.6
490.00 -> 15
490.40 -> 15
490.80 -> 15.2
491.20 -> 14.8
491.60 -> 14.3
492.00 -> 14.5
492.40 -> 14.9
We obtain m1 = 0.93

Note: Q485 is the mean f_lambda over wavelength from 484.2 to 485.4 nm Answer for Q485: 15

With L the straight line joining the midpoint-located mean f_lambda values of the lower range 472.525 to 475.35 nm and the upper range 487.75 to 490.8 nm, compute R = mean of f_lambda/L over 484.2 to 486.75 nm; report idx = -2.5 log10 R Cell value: 0.09 mag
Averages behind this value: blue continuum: 15.6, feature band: 13.9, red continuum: 15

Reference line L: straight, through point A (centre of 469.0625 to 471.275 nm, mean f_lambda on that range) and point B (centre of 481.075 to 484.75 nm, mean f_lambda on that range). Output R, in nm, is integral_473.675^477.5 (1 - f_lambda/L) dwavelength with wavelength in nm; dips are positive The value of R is 0.01 nm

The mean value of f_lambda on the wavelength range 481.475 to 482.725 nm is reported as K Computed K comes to 15.3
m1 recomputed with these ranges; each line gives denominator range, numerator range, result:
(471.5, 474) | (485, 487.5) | 0.88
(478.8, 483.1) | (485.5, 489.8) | 0.91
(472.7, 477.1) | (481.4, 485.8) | 0.97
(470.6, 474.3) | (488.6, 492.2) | 0.96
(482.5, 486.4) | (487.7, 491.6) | 1.02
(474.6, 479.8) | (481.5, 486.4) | 0.95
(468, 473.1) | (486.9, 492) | 0.94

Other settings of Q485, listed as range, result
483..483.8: 15.1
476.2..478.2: 15.5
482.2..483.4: 15.1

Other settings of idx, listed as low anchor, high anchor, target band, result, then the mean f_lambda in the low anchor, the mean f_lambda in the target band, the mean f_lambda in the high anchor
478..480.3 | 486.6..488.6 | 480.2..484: -0.013 mag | 15.5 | 15.3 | 14.3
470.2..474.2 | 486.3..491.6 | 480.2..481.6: -0.032 mag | 15.5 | 15.4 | 14.5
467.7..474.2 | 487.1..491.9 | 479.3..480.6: -0.016 mag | 15.6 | 15.4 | 14.8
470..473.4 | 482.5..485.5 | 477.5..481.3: -0.012 mag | 15.6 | 15.4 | 15.1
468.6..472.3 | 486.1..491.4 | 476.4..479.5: -0.022 mag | 15.8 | 15.5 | 14.4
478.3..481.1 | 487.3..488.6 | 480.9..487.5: 0.045 mag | 15.5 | 14.5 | 14.9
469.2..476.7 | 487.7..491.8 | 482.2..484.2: 0.005 mag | 15.7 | 15.1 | 14.9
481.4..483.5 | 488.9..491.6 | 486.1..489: 0.076 mag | 15.2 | 14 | 14.9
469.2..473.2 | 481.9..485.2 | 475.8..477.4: -0.014 mag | 15.7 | 15.7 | 15.1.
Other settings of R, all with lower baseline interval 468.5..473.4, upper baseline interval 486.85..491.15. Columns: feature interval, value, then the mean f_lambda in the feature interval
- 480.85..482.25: -0.02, 15.4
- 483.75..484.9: -0.01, 15.2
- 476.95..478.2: 0.00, 15.4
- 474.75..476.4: -0.03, 15.8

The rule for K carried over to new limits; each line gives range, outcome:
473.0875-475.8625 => 15.6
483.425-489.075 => 14.4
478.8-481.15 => 15.5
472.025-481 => 15.5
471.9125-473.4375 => 15.4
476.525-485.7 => 15.3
